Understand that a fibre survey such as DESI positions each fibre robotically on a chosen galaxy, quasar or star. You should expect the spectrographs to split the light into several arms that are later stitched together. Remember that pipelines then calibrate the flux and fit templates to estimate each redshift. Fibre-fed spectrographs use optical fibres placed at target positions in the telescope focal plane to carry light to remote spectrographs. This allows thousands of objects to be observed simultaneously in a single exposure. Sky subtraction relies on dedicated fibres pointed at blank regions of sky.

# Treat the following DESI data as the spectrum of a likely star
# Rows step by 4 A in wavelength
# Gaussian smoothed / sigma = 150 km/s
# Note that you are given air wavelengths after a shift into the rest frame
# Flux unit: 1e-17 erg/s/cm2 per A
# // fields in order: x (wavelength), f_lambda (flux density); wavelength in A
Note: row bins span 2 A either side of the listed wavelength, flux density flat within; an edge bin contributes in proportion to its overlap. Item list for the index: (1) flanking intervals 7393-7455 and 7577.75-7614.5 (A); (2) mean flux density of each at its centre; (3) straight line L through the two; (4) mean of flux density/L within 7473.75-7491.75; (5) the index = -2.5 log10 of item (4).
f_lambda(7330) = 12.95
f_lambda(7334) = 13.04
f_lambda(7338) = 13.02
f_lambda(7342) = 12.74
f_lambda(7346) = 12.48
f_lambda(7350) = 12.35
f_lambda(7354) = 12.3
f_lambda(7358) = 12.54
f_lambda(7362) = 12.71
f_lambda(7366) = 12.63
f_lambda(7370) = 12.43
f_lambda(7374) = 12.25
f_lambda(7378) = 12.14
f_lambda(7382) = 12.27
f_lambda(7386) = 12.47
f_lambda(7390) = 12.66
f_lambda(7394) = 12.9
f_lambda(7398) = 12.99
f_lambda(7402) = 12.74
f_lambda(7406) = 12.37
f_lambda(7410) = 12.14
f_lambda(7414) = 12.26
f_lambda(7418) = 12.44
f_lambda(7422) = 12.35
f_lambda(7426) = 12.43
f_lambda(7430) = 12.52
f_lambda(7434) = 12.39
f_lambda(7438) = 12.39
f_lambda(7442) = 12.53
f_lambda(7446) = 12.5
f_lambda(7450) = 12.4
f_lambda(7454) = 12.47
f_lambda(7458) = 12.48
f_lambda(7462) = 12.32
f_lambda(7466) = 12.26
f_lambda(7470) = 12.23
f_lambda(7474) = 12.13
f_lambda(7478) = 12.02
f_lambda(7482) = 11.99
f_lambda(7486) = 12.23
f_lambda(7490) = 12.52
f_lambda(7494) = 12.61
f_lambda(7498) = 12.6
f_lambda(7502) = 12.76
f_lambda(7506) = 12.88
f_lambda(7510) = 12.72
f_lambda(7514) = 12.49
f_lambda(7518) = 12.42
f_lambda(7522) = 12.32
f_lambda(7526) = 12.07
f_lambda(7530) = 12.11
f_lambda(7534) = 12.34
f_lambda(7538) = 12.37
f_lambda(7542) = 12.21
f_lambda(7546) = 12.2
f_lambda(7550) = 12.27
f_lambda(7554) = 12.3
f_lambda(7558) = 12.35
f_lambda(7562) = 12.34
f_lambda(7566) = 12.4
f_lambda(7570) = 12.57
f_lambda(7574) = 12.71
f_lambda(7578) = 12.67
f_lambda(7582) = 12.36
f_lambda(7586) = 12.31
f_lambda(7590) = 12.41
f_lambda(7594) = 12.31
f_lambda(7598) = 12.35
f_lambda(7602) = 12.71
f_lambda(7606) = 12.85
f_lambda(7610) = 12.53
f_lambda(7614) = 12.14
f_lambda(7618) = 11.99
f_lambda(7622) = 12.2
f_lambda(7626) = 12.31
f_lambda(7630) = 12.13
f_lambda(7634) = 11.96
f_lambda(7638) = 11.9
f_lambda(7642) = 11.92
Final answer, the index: 0.026 mag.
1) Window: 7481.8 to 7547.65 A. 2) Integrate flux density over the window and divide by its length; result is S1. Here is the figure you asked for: 12.4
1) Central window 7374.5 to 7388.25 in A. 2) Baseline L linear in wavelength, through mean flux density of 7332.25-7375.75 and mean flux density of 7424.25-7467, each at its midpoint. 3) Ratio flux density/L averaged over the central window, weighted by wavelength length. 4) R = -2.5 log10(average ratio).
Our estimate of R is 0.02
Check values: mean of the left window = 12.6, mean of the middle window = 12.3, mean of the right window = 12.4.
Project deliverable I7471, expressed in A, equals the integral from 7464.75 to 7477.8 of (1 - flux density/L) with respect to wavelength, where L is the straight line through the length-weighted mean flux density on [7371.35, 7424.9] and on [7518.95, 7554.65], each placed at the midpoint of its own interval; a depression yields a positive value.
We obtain 0.2 A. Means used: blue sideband 12.5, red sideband 12.2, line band 12.2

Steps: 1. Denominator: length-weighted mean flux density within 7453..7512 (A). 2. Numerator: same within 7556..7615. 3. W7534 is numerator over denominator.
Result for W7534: 1.00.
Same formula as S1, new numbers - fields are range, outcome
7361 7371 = 12.6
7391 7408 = 12.7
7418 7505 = 12.4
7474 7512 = 12.5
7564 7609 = 12.5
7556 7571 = 12.4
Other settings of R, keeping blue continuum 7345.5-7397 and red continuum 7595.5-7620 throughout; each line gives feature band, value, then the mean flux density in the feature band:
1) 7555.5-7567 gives 0.01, 12.4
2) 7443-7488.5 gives 0.02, 12.3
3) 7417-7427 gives 0.01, 12.4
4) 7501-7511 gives -0.03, 12.8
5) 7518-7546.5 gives 0.02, 12.2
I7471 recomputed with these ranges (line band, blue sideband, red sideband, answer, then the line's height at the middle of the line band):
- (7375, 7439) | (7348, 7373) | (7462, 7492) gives -0.47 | 12.4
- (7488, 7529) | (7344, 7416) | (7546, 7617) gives -0.26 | 12.4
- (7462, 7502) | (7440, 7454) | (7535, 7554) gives 0.29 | 12.4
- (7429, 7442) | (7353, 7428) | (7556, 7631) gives 0.02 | 12.5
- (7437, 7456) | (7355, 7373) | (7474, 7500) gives -0.11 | 12.4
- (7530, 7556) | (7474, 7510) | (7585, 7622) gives 0.32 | 12.4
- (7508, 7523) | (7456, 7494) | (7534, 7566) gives -0.26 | 12.3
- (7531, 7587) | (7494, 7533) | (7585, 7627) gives 0.23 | 12.4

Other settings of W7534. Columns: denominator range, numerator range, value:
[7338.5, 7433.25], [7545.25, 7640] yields 0.99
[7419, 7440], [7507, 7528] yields 1.00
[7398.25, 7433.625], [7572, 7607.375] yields 1.01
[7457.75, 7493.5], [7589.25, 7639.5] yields 1.00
